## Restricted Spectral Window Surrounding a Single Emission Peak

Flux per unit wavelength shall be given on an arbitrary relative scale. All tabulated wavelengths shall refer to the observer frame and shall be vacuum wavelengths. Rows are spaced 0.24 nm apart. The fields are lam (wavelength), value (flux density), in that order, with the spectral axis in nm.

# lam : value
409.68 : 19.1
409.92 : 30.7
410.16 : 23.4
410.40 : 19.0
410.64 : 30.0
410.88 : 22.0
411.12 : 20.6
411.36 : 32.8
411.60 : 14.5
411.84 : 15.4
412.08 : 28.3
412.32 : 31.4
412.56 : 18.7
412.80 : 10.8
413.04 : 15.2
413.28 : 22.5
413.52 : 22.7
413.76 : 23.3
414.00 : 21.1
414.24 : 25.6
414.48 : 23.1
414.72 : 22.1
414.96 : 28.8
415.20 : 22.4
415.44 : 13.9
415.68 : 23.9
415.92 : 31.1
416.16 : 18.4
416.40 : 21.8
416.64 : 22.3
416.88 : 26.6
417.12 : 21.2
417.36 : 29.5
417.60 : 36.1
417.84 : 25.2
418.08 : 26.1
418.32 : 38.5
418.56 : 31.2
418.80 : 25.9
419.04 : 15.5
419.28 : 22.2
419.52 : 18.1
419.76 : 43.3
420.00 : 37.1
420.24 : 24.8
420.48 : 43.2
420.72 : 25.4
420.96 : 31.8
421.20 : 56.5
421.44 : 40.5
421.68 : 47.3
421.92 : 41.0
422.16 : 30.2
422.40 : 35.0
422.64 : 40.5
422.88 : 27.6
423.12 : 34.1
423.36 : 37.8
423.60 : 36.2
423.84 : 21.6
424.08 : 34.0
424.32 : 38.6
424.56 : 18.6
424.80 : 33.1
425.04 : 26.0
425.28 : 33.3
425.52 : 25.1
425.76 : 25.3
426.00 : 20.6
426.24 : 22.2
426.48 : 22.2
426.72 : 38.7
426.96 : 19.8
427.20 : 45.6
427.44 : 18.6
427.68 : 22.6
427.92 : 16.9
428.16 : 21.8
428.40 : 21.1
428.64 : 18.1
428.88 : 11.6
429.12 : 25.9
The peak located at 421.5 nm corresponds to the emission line C III] 1909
